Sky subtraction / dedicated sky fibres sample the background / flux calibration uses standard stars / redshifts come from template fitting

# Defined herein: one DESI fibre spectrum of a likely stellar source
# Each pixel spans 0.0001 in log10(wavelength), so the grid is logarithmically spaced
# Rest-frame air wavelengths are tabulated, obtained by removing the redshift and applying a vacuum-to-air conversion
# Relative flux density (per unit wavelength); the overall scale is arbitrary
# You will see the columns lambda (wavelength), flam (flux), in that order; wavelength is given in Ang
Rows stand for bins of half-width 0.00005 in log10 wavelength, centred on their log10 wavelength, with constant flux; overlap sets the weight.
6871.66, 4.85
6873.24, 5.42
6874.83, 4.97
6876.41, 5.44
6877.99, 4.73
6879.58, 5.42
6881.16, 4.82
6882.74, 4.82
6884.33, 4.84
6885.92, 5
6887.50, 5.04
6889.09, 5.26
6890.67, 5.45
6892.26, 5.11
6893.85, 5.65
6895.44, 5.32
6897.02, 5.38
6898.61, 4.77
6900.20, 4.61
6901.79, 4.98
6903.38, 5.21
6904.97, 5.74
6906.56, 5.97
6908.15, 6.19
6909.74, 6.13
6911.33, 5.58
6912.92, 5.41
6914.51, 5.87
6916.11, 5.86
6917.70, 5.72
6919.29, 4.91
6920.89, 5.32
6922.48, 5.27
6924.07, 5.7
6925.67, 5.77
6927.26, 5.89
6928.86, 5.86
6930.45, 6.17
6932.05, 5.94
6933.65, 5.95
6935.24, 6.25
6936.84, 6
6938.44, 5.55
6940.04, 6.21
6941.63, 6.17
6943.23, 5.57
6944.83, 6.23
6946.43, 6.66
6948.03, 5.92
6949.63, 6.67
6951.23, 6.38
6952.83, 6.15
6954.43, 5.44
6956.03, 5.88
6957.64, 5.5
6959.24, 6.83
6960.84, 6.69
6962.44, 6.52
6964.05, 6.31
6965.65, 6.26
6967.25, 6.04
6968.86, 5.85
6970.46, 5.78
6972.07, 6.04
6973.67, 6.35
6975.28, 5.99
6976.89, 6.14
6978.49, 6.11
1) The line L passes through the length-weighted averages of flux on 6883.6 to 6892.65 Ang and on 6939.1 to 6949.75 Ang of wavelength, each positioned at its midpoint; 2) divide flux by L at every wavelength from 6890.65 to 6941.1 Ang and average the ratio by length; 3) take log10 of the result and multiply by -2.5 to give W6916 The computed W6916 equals 0.002 mag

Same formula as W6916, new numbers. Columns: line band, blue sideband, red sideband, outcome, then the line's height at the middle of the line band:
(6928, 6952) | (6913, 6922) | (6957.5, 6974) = -0.05 mag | 5.85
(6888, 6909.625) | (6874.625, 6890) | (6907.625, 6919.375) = 0.01 mag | 5.42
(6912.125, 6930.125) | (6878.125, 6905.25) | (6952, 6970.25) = -0.01 mag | 5.55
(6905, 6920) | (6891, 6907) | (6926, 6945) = -0.04 mag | 5.52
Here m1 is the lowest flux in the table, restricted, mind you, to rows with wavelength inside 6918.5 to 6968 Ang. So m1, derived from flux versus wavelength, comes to 4.91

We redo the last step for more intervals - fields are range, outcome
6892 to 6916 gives 4.61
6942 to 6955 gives 5.44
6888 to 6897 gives 5.11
